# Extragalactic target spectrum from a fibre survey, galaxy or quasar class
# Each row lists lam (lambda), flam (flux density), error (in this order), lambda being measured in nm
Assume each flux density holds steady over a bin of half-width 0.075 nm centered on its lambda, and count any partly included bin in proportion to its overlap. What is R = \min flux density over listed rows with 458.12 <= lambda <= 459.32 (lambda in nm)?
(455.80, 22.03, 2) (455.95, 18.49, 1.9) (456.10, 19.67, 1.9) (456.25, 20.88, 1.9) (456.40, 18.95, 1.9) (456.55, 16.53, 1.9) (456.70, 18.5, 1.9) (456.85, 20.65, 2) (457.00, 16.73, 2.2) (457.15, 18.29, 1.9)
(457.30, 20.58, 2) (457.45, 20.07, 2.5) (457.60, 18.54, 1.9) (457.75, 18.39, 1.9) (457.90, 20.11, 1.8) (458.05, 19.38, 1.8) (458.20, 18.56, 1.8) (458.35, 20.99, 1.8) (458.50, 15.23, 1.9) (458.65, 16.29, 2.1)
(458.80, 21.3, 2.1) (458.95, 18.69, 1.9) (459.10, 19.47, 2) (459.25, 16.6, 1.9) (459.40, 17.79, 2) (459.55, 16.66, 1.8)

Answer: 15.23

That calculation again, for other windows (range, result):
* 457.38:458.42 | 18.39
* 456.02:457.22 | 16.53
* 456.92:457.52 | 16.73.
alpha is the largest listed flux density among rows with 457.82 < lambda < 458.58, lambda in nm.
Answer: 20.99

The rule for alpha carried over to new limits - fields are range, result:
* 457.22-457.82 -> 20.58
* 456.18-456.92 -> 20.88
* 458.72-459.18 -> 21.3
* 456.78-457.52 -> 20.65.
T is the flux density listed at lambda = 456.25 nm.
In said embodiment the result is 20.88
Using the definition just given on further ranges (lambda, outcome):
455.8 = 22.03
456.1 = 19.67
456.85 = 20.65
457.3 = 20.58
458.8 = 21.3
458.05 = 19.38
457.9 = 20.11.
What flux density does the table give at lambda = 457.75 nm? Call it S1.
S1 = 18.39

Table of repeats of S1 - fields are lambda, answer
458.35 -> 20.99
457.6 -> 18.54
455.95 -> 18.49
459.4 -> 17.79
